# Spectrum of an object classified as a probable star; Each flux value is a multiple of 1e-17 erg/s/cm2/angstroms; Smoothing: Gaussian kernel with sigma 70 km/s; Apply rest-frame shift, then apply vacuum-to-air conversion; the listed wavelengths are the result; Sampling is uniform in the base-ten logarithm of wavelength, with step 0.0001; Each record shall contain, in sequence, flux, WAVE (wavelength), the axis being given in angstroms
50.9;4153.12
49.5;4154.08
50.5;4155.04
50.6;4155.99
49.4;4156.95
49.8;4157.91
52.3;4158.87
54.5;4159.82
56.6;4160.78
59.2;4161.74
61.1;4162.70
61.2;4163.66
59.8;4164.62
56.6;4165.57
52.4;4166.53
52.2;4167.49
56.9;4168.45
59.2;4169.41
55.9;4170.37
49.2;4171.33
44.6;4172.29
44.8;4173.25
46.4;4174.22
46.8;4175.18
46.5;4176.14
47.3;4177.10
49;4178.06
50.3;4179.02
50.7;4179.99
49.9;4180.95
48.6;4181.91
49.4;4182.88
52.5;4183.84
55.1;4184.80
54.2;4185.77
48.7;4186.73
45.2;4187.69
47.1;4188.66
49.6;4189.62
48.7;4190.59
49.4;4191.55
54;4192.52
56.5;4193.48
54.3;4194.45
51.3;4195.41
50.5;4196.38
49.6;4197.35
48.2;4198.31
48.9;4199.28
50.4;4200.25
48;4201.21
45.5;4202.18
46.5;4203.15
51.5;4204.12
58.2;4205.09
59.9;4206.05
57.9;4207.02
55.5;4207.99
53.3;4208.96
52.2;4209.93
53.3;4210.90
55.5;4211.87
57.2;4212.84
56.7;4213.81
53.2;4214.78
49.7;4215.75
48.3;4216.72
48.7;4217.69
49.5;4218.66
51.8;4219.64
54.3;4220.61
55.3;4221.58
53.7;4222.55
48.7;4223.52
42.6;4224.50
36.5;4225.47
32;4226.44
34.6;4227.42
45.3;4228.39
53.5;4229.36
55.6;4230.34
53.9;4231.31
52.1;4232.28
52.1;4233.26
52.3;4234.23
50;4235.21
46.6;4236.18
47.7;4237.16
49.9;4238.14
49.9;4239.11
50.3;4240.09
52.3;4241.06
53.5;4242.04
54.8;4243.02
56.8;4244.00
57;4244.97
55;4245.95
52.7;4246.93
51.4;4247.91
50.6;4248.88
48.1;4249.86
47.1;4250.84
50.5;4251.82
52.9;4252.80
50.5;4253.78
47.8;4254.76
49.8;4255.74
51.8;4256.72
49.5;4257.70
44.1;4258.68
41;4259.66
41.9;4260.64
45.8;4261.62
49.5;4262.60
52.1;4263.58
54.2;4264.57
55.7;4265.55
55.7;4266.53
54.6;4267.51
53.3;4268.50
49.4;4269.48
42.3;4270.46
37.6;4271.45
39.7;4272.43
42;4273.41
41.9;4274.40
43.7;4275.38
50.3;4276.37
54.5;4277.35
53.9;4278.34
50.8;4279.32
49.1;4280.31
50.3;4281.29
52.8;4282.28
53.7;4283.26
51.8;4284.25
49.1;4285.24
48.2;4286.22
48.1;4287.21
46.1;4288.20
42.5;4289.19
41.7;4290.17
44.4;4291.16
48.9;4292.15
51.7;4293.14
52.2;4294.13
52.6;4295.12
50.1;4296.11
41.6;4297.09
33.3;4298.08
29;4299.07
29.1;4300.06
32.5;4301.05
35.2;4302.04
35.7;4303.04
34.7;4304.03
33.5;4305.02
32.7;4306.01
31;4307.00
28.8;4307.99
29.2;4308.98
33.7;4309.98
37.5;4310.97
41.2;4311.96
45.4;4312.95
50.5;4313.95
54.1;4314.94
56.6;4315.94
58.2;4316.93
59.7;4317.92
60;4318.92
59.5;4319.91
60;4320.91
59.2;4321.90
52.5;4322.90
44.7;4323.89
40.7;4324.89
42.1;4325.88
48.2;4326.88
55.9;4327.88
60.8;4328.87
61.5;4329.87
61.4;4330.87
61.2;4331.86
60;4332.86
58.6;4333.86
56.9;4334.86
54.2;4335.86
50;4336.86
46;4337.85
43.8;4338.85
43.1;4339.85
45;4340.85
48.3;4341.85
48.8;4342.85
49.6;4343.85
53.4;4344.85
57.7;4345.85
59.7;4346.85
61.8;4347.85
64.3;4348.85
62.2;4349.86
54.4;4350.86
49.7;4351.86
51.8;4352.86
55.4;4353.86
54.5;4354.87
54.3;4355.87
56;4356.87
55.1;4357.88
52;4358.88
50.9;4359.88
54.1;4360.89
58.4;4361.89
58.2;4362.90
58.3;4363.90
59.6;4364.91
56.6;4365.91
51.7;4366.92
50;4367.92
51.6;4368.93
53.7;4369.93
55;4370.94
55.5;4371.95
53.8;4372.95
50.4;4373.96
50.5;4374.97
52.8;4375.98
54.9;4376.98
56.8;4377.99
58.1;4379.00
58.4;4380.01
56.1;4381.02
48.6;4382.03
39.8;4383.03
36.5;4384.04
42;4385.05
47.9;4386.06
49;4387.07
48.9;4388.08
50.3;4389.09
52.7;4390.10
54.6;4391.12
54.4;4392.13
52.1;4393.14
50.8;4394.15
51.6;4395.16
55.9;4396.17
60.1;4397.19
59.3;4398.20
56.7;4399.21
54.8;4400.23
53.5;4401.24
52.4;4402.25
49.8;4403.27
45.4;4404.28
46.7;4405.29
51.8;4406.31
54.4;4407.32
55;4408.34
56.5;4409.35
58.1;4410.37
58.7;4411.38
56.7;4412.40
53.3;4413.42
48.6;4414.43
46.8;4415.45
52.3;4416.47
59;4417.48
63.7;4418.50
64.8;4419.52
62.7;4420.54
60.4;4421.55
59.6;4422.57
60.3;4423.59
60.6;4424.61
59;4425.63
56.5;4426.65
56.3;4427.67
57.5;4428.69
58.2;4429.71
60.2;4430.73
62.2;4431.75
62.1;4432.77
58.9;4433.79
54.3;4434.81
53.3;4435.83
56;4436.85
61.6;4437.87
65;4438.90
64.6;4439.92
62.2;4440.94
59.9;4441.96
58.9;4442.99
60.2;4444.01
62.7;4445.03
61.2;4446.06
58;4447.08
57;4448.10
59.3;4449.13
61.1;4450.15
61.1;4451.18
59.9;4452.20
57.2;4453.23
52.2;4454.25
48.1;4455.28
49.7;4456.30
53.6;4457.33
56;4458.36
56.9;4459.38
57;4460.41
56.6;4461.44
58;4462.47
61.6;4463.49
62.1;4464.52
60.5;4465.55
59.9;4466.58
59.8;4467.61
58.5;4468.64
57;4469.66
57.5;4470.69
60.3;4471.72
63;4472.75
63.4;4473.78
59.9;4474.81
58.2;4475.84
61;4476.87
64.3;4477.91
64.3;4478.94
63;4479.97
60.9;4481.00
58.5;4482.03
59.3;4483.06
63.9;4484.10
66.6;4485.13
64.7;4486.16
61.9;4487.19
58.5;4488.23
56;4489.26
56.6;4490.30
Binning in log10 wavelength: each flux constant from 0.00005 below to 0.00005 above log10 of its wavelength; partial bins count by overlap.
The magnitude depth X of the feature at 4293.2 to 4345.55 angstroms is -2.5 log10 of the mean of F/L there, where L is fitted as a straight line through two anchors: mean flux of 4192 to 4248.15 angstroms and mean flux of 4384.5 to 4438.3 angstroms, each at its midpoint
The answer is 0.13 mag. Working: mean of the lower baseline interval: 51.1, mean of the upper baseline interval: 55.2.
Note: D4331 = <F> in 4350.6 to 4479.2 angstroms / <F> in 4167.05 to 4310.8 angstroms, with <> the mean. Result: 1.2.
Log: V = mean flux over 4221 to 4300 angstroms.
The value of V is 48.5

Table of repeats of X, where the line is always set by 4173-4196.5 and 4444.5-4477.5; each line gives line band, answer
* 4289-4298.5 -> 0.156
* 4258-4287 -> 0.086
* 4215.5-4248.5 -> 0.030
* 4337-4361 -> 0.041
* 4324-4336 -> -0.008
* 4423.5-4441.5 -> -0.034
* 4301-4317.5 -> 0.328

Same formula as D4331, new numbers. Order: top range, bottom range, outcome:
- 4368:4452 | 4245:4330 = 1.18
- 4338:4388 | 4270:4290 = 1.11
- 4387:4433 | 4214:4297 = 1.13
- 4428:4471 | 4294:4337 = 1.25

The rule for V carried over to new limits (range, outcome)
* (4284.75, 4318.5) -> 42.4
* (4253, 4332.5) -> 47.1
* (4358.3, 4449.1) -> 55.3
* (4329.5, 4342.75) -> 52.9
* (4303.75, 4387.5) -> 51.4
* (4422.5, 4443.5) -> 59.4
